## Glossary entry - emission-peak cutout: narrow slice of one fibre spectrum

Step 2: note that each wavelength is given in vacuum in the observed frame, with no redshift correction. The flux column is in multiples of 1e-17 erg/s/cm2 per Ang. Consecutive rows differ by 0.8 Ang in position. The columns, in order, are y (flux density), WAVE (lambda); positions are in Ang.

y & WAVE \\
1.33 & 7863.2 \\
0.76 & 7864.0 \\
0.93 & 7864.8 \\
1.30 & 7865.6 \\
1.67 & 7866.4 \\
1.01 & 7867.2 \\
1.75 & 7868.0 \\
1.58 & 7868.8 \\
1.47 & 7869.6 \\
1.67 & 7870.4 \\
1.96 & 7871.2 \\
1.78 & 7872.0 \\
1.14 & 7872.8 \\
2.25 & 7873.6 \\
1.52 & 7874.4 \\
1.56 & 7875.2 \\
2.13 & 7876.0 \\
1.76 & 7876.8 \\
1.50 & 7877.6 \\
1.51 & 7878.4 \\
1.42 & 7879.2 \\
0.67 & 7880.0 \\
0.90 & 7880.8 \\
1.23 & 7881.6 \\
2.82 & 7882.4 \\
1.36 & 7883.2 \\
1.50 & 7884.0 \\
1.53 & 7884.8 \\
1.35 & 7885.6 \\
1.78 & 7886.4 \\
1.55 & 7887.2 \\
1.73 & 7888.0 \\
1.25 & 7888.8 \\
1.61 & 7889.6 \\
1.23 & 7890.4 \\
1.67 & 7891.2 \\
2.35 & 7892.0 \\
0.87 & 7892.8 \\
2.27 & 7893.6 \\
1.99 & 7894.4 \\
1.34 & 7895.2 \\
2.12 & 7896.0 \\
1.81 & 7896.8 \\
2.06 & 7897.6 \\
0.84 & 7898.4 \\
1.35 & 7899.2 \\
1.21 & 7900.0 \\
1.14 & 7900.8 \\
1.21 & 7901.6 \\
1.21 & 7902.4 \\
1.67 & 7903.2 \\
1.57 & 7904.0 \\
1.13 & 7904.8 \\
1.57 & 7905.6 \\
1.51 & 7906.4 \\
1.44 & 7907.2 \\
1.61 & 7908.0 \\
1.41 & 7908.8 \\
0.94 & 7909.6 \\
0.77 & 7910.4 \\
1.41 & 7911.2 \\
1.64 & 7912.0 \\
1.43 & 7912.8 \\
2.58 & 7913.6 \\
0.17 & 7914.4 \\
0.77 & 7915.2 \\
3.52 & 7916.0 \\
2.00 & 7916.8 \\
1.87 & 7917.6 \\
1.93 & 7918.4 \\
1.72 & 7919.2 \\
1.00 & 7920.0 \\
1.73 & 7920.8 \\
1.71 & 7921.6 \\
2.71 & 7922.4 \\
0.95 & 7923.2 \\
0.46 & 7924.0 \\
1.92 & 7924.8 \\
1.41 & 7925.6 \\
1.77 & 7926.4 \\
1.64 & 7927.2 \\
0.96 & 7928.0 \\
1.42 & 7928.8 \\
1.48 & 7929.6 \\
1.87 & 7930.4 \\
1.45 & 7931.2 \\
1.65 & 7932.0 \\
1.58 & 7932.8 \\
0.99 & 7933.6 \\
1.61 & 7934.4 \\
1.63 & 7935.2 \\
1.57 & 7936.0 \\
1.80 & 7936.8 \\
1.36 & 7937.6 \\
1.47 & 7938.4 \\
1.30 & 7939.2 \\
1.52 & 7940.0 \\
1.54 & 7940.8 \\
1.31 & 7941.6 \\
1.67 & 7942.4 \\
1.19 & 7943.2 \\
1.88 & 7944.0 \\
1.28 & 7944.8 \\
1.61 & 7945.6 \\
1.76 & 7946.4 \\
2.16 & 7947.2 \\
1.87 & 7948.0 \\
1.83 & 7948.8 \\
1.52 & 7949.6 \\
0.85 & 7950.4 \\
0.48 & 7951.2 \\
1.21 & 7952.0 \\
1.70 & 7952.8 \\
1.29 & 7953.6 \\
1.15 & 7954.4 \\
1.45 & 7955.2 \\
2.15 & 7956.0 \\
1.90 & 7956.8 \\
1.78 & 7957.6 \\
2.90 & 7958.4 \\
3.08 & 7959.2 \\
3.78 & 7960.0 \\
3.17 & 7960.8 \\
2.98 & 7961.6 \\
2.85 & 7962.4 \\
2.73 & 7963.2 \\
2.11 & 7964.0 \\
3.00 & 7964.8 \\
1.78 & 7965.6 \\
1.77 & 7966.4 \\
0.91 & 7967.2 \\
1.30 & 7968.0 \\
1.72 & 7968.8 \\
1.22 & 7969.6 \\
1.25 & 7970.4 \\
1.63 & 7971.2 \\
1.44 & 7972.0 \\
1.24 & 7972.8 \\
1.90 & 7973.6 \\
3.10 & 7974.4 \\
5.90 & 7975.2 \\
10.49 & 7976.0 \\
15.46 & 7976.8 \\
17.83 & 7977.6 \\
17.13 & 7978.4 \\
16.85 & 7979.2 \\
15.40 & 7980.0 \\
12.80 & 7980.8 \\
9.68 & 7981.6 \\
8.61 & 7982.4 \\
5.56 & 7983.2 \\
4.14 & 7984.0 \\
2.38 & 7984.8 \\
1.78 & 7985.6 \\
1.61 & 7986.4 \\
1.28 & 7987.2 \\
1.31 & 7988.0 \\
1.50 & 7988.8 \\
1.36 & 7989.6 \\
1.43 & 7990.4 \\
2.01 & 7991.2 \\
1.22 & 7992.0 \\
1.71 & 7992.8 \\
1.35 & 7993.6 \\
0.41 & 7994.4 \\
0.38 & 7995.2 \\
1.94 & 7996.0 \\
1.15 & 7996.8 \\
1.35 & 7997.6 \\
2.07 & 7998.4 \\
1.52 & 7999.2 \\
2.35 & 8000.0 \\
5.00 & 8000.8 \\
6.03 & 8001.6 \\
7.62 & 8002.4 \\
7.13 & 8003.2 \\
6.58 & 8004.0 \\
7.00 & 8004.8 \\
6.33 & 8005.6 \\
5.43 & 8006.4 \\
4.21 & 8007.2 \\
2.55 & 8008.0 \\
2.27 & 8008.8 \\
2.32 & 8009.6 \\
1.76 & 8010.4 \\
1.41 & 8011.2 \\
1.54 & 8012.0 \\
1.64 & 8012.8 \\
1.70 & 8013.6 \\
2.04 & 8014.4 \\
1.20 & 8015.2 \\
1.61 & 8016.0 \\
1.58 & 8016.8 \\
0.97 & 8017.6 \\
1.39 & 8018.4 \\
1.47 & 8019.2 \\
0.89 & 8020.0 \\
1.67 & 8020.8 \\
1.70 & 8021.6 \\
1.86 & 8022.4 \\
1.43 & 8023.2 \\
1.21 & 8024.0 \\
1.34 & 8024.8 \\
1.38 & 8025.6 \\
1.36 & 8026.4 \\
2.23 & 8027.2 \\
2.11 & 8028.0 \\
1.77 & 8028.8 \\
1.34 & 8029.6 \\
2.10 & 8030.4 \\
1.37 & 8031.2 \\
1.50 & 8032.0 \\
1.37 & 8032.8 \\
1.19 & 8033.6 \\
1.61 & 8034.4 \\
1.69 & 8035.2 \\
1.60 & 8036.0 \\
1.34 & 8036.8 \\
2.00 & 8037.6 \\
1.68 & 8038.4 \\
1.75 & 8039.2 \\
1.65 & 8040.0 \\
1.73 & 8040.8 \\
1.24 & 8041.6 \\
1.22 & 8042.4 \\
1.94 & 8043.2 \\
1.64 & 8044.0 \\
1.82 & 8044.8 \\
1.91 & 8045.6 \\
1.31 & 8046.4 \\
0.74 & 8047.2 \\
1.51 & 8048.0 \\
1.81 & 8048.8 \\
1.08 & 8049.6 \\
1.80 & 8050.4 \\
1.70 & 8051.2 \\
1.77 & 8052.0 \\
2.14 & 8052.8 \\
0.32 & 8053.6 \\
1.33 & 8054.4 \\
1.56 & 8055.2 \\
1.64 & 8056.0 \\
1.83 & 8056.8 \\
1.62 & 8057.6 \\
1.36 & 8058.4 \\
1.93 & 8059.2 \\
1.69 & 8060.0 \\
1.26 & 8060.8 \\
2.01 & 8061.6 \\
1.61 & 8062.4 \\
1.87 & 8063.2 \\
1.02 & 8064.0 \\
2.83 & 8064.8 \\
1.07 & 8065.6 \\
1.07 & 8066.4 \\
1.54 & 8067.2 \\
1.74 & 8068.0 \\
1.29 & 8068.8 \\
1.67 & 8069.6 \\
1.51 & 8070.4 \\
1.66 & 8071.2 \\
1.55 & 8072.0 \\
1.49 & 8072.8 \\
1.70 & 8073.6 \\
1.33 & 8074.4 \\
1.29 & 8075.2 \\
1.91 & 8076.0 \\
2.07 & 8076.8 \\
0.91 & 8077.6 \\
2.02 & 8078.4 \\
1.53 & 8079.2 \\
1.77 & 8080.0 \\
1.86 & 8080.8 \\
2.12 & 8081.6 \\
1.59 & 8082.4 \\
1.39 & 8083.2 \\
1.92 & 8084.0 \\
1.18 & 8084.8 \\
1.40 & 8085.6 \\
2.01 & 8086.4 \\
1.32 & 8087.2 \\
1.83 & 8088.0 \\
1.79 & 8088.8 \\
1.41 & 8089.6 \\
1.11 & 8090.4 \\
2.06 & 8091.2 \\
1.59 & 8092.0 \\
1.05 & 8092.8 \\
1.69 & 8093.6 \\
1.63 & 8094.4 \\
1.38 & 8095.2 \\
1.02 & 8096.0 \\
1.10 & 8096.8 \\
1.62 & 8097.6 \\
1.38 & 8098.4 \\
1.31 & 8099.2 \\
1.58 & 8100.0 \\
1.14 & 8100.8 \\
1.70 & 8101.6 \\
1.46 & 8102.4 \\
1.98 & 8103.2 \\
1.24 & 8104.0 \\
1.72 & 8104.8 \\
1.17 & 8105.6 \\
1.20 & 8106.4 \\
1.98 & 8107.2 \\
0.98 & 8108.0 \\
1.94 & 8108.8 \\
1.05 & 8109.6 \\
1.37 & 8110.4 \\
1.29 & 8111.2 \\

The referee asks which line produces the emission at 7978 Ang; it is Halpha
